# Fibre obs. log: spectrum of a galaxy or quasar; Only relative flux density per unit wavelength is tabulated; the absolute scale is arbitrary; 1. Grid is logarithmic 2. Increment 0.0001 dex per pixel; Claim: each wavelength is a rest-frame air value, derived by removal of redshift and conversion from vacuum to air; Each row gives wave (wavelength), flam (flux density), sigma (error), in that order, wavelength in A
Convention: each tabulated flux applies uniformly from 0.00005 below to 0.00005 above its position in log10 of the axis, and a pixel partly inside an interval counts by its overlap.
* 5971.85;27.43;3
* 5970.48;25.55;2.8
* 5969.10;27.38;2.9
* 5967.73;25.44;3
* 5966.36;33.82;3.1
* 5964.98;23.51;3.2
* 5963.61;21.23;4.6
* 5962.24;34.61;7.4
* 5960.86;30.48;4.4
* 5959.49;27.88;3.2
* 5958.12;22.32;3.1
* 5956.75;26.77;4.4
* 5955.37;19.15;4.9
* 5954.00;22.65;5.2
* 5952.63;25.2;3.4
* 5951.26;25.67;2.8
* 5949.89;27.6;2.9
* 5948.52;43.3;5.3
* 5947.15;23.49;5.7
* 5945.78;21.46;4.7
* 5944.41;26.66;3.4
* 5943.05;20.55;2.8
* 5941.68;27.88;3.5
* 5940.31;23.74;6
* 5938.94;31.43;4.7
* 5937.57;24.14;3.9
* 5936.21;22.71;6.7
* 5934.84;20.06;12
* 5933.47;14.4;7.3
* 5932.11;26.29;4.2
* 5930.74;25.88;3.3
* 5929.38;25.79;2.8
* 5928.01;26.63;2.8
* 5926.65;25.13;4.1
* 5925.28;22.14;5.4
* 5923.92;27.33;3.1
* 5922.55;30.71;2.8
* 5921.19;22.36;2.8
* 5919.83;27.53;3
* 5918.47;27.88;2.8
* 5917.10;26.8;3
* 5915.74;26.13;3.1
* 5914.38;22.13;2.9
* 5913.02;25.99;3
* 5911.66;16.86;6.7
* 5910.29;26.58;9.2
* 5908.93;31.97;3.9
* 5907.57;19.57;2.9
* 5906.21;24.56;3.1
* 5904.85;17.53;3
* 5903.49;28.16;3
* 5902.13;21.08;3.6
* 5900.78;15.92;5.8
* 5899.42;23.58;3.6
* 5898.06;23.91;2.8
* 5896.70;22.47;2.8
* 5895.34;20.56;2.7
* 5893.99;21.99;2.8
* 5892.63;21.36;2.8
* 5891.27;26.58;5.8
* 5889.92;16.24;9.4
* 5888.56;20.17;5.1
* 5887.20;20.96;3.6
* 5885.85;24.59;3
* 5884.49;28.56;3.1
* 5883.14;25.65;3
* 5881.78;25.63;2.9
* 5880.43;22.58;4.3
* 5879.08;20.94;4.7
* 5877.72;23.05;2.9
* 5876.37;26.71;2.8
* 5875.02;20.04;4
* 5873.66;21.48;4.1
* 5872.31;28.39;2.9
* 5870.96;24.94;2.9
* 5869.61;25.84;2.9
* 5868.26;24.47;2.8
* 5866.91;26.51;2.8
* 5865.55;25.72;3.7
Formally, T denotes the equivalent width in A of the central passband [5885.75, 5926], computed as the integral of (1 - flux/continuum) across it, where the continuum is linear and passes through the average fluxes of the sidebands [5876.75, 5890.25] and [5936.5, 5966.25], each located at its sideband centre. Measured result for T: 1.2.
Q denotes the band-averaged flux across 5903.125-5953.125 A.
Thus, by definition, 25.2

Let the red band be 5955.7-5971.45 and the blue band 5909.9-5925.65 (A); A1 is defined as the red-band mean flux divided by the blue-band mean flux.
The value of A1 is 1.07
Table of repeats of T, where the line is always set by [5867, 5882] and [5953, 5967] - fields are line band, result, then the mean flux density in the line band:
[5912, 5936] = 0.5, 24.7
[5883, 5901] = 1.5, 22.4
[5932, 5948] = 1.3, 23.7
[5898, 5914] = 1.2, 22.9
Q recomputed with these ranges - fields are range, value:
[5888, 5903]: 21.4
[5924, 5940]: 24.2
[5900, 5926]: 24.3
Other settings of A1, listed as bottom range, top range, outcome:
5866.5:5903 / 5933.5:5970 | 1.12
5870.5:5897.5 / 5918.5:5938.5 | 1.06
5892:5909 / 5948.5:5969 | 1.21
